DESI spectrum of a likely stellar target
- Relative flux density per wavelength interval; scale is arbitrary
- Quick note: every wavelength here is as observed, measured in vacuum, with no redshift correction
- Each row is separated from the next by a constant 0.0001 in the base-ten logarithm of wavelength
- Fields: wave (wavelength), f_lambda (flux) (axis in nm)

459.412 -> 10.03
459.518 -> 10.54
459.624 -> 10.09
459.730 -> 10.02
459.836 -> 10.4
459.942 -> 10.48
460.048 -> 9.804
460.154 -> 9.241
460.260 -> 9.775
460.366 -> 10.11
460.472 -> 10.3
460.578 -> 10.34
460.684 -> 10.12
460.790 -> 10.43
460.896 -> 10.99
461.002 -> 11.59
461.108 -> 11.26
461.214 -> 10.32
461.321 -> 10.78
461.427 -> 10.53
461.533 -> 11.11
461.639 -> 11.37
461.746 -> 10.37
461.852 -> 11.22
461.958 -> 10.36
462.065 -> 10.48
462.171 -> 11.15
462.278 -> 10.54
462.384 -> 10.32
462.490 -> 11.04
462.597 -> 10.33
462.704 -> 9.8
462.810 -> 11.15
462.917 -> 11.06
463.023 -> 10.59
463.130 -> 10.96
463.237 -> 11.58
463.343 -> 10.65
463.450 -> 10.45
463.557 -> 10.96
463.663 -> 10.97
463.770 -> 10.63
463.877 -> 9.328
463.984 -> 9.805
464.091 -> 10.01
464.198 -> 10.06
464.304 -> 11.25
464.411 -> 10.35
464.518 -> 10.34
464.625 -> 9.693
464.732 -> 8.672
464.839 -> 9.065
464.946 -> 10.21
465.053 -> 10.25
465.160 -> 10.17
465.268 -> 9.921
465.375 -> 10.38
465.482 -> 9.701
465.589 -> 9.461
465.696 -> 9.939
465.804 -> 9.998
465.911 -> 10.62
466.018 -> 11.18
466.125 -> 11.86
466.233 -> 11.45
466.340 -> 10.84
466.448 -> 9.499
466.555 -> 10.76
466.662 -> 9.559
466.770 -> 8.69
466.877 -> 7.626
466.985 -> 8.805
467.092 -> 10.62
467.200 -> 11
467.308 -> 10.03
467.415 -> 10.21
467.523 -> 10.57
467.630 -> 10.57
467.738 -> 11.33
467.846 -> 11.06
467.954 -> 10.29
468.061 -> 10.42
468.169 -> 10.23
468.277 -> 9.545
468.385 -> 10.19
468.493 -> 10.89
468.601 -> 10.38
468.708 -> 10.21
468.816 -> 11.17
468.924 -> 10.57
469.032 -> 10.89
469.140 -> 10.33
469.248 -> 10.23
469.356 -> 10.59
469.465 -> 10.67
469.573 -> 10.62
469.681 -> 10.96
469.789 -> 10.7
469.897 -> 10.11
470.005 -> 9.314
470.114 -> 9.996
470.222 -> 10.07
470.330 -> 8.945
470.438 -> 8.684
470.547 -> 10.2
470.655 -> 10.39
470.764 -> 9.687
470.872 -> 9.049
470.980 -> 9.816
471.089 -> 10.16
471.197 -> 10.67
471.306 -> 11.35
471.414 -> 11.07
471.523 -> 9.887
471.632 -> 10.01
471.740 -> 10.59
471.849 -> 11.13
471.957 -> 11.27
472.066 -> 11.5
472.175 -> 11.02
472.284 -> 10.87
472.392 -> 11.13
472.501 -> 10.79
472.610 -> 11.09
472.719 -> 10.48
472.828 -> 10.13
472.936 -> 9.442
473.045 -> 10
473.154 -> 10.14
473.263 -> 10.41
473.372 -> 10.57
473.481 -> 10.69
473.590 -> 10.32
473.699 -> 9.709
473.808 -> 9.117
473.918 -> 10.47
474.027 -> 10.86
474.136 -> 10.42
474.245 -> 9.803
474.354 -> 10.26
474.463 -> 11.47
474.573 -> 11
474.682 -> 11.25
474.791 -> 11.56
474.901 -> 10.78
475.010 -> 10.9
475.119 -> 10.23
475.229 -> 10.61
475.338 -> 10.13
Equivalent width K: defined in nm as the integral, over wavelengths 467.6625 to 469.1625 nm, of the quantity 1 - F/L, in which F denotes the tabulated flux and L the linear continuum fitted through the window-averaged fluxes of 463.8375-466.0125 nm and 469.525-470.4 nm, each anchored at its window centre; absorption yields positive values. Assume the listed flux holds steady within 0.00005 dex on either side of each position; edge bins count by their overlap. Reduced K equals -0.07 nm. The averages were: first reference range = 9.99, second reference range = 10.1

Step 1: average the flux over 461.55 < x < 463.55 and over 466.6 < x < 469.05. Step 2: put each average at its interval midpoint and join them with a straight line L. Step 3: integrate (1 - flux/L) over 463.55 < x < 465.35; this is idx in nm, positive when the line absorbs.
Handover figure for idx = 0.08 nm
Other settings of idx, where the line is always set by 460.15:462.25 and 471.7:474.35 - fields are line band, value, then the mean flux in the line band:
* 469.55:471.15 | 0.09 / 9.91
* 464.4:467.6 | 0.16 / 10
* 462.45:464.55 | 0.01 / 10.6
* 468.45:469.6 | -0.01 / 10.6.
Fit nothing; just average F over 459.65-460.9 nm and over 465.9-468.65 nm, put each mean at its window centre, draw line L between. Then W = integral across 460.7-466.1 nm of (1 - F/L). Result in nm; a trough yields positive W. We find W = -0.14 nm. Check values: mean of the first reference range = 10.1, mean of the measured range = 10.5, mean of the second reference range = 10.3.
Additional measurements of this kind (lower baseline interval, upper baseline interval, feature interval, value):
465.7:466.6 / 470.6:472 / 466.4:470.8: 0.17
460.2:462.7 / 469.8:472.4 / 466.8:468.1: 0.03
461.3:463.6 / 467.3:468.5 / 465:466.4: 0.02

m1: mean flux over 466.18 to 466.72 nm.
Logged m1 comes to 10.4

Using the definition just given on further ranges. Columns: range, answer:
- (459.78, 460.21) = 9.97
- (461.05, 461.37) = 10.8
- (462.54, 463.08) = 10.6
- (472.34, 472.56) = 10.9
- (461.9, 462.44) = 10.6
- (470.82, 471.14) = 9.67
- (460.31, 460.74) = 10.2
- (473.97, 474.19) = 10.7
